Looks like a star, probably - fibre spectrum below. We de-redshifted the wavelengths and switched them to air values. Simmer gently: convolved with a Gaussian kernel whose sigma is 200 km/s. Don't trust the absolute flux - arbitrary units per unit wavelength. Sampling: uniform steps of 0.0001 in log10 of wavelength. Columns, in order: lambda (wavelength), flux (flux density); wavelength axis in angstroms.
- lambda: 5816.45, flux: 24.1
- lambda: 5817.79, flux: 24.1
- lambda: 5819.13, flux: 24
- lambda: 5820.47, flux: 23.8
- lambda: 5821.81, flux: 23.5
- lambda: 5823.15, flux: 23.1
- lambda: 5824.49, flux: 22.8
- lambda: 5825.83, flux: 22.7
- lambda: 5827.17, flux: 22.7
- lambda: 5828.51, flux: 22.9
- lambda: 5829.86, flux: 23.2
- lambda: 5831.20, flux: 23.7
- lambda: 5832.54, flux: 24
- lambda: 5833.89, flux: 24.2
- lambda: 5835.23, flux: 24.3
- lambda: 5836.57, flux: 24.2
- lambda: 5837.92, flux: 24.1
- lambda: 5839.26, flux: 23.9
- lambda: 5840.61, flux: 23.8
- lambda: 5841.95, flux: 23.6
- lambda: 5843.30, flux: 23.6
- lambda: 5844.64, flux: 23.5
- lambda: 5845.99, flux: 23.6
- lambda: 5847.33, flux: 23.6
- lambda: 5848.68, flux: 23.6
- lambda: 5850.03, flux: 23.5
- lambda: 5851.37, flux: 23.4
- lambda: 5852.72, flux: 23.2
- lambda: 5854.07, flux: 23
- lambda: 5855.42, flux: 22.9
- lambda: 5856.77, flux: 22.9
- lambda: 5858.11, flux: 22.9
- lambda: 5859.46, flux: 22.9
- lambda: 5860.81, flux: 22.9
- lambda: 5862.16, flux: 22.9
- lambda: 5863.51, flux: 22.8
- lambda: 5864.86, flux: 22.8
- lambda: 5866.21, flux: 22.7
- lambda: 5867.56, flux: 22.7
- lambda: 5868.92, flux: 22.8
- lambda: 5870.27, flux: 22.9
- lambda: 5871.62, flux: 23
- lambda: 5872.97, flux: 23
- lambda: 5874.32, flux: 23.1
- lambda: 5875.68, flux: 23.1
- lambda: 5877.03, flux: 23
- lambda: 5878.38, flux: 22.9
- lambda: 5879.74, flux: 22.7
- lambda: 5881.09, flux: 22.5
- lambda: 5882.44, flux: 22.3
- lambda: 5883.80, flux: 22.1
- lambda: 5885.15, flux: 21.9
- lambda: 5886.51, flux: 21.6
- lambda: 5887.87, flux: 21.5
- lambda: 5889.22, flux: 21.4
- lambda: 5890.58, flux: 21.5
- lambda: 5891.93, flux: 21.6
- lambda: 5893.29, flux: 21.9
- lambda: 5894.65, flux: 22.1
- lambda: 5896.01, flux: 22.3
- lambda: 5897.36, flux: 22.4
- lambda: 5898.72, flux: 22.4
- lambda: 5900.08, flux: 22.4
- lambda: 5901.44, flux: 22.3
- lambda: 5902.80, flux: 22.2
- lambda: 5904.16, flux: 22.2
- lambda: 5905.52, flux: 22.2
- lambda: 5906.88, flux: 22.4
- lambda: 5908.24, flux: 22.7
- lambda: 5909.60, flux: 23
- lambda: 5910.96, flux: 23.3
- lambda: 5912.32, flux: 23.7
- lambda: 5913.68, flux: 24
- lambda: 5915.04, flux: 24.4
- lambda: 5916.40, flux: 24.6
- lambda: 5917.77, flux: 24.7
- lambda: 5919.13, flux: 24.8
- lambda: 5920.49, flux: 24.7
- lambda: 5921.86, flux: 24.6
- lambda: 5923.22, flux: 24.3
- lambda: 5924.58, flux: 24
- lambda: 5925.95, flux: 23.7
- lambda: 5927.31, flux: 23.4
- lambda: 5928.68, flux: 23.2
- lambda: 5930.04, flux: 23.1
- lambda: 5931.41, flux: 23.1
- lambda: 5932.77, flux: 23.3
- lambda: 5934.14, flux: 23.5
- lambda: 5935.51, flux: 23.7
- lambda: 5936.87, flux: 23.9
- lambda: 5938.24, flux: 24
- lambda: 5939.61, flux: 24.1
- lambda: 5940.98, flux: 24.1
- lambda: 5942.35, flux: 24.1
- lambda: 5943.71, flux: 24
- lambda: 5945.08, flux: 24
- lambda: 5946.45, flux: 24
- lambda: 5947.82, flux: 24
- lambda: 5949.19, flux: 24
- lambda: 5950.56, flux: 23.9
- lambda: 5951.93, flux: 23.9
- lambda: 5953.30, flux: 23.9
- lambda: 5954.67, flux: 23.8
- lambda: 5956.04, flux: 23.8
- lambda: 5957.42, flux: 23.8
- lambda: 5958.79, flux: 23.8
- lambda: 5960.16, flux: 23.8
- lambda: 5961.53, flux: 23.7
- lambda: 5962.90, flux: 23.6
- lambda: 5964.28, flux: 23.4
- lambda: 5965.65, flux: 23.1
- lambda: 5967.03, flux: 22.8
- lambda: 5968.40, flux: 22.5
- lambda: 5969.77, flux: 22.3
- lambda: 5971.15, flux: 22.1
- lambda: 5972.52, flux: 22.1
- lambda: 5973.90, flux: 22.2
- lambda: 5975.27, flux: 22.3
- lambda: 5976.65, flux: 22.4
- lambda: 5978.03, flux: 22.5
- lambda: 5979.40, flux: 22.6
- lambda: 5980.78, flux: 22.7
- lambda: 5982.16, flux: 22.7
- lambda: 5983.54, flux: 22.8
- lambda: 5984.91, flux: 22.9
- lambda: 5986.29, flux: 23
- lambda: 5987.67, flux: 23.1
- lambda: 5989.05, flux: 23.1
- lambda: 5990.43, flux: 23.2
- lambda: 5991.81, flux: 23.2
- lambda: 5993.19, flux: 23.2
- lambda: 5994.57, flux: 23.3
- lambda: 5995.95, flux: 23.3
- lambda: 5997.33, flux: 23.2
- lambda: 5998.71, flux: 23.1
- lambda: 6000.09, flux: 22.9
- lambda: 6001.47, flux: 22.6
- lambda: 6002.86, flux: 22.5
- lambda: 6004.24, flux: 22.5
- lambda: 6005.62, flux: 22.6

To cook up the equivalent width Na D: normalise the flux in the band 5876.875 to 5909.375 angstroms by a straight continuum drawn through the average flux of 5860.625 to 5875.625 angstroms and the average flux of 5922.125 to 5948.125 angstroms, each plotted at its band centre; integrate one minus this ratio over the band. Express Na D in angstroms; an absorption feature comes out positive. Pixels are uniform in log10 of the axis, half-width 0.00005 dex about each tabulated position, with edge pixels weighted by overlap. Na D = 1.4 angstroms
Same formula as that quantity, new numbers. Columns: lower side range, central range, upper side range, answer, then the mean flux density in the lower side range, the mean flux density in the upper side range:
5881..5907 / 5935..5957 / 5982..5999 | -1.30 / 22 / 23.1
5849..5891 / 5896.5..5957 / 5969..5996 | -2.33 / 22.7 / 22.7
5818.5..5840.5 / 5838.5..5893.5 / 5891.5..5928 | 1.37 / 23.6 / 23.2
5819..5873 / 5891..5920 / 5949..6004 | 0.33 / 23.3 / 23.1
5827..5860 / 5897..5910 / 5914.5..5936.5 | 0.77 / 23.5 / 23.9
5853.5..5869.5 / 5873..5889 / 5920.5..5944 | 0.47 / 22.8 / 23.8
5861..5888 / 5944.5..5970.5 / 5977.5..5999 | -0.77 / 22.6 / 23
